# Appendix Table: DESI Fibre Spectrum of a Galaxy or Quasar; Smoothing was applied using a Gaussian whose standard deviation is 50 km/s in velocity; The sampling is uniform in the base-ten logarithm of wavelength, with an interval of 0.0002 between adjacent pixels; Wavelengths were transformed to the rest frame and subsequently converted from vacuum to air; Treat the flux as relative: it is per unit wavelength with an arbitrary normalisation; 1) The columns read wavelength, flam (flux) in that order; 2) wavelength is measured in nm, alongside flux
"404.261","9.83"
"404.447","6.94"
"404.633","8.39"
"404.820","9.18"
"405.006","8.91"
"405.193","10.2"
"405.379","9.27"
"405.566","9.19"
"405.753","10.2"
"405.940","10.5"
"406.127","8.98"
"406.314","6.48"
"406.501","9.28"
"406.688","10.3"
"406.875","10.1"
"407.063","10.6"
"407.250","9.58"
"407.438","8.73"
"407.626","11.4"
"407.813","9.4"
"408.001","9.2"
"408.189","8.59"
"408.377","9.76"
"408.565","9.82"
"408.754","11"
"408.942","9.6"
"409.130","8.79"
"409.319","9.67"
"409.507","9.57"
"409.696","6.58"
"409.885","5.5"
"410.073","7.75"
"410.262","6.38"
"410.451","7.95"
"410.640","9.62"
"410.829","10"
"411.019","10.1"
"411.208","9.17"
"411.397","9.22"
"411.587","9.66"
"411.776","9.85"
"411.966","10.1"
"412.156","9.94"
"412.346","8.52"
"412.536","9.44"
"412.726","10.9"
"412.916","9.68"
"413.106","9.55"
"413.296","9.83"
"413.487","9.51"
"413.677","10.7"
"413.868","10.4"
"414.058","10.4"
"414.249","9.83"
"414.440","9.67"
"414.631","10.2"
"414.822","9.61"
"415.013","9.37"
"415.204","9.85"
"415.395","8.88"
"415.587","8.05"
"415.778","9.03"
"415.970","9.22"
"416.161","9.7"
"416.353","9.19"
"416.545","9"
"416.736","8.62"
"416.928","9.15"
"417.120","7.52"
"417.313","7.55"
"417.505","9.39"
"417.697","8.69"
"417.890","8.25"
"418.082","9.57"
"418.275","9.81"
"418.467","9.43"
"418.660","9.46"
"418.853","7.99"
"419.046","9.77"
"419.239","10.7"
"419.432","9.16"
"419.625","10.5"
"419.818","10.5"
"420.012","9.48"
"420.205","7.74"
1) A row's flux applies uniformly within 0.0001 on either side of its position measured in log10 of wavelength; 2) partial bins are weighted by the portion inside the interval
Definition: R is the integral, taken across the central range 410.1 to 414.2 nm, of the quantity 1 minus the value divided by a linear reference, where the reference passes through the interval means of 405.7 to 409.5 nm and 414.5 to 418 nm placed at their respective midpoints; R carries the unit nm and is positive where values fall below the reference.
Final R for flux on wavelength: -0.13 nm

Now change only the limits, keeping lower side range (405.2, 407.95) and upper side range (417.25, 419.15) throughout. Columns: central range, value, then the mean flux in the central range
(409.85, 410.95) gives 0.16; 8.05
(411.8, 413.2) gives -0.07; 9.74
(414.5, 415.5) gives -0.04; 9.57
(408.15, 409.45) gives -0.02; 9.65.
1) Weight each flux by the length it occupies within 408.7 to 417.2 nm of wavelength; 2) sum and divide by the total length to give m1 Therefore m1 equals 9.25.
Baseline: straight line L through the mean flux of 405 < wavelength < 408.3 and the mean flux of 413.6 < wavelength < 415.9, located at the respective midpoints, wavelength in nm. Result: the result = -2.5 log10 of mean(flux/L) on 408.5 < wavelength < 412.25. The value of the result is 0.07 mag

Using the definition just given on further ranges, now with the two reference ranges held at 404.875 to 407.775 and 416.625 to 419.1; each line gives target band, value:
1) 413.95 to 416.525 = -0.05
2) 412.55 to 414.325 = -0.11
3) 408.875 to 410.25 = 0.16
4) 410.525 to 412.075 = -0.05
